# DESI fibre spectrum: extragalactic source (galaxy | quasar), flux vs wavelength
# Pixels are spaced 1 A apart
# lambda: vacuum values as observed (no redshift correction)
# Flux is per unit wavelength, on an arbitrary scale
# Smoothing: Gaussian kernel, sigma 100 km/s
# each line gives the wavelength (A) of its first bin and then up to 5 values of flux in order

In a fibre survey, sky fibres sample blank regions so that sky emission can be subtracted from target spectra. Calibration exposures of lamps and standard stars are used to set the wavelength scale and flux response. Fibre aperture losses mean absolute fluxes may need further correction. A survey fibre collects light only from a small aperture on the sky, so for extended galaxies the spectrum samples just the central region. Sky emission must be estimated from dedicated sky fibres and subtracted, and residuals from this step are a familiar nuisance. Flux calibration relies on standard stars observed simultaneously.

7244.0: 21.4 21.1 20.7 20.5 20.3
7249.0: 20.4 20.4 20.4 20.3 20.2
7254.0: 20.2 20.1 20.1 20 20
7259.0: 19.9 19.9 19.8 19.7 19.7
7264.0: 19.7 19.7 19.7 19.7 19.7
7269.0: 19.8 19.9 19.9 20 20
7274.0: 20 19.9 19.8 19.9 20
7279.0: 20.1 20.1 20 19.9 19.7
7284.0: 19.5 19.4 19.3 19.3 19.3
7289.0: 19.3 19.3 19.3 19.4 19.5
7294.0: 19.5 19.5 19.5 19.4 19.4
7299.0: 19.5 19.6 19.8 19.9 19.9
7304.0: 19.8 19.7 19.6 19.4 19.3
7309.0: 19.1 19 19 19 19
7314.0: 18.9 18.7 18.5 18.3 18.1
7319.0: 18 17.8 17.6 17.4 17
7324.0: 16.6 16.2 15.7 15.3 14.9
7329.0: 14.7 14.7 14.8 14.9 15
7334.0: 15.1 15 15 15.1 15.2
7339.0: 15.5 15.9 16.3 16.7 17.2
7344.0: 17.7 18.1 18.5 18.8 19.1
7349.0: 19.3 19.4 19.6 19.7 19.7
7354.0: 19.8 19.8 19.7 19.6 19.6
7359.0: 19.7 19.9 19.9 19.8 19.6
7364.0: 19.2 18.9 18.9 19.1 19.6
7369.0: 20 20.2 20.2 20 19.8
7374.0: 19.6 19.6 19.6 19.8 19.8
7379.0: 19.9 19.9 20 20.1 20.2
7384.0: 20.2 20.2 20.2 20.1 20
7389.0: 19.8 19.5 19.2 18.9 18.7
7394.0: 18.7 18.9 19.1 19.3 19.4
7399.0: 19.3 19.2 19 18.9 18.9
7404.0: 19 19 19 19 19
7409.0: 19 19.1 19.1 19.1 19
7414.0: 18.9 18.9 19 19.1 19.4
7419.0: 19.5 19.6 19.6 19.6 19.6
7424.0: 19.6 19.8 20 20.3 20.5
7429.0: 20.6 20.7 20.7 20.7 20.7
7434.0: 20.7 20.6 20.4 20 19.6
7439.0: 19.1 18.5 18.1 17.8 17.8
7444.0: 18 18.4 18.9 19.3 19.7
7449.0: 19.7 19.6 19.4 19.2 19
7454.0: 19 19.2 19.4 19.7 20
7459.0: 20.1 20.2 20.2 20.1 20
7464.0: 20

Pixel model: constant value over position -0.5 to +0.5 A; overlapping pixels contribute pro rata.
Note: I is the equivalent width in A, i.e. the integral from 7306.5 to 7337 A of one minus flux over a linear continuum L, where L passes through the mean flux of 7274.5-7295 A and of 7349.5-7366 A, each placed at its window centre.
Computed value 4.0 A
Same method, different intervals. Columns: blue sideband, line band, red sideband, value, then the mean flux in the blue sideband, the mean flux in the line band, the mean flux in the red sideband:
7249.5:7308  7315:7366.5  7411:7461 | 5.4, 19.8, 17.6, 19.5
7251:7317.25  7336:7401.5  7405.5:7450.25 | 1.4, 19.6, 19.1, 19.5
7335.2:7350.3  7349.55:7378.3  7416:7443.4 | -3.1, 17.1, 19.7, 19.7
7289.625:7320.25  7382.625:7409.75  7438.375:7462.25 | -0.2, 19.2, 19.3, 19.2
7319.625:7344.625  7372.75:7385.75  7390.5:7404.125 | -1.2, 15.9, 19.9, 19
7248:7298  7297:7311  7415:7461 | 0.2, 19.8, 19.5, 19.6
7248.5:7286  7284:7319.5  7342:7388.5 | 1.0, 19.9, 19.2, 19.5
